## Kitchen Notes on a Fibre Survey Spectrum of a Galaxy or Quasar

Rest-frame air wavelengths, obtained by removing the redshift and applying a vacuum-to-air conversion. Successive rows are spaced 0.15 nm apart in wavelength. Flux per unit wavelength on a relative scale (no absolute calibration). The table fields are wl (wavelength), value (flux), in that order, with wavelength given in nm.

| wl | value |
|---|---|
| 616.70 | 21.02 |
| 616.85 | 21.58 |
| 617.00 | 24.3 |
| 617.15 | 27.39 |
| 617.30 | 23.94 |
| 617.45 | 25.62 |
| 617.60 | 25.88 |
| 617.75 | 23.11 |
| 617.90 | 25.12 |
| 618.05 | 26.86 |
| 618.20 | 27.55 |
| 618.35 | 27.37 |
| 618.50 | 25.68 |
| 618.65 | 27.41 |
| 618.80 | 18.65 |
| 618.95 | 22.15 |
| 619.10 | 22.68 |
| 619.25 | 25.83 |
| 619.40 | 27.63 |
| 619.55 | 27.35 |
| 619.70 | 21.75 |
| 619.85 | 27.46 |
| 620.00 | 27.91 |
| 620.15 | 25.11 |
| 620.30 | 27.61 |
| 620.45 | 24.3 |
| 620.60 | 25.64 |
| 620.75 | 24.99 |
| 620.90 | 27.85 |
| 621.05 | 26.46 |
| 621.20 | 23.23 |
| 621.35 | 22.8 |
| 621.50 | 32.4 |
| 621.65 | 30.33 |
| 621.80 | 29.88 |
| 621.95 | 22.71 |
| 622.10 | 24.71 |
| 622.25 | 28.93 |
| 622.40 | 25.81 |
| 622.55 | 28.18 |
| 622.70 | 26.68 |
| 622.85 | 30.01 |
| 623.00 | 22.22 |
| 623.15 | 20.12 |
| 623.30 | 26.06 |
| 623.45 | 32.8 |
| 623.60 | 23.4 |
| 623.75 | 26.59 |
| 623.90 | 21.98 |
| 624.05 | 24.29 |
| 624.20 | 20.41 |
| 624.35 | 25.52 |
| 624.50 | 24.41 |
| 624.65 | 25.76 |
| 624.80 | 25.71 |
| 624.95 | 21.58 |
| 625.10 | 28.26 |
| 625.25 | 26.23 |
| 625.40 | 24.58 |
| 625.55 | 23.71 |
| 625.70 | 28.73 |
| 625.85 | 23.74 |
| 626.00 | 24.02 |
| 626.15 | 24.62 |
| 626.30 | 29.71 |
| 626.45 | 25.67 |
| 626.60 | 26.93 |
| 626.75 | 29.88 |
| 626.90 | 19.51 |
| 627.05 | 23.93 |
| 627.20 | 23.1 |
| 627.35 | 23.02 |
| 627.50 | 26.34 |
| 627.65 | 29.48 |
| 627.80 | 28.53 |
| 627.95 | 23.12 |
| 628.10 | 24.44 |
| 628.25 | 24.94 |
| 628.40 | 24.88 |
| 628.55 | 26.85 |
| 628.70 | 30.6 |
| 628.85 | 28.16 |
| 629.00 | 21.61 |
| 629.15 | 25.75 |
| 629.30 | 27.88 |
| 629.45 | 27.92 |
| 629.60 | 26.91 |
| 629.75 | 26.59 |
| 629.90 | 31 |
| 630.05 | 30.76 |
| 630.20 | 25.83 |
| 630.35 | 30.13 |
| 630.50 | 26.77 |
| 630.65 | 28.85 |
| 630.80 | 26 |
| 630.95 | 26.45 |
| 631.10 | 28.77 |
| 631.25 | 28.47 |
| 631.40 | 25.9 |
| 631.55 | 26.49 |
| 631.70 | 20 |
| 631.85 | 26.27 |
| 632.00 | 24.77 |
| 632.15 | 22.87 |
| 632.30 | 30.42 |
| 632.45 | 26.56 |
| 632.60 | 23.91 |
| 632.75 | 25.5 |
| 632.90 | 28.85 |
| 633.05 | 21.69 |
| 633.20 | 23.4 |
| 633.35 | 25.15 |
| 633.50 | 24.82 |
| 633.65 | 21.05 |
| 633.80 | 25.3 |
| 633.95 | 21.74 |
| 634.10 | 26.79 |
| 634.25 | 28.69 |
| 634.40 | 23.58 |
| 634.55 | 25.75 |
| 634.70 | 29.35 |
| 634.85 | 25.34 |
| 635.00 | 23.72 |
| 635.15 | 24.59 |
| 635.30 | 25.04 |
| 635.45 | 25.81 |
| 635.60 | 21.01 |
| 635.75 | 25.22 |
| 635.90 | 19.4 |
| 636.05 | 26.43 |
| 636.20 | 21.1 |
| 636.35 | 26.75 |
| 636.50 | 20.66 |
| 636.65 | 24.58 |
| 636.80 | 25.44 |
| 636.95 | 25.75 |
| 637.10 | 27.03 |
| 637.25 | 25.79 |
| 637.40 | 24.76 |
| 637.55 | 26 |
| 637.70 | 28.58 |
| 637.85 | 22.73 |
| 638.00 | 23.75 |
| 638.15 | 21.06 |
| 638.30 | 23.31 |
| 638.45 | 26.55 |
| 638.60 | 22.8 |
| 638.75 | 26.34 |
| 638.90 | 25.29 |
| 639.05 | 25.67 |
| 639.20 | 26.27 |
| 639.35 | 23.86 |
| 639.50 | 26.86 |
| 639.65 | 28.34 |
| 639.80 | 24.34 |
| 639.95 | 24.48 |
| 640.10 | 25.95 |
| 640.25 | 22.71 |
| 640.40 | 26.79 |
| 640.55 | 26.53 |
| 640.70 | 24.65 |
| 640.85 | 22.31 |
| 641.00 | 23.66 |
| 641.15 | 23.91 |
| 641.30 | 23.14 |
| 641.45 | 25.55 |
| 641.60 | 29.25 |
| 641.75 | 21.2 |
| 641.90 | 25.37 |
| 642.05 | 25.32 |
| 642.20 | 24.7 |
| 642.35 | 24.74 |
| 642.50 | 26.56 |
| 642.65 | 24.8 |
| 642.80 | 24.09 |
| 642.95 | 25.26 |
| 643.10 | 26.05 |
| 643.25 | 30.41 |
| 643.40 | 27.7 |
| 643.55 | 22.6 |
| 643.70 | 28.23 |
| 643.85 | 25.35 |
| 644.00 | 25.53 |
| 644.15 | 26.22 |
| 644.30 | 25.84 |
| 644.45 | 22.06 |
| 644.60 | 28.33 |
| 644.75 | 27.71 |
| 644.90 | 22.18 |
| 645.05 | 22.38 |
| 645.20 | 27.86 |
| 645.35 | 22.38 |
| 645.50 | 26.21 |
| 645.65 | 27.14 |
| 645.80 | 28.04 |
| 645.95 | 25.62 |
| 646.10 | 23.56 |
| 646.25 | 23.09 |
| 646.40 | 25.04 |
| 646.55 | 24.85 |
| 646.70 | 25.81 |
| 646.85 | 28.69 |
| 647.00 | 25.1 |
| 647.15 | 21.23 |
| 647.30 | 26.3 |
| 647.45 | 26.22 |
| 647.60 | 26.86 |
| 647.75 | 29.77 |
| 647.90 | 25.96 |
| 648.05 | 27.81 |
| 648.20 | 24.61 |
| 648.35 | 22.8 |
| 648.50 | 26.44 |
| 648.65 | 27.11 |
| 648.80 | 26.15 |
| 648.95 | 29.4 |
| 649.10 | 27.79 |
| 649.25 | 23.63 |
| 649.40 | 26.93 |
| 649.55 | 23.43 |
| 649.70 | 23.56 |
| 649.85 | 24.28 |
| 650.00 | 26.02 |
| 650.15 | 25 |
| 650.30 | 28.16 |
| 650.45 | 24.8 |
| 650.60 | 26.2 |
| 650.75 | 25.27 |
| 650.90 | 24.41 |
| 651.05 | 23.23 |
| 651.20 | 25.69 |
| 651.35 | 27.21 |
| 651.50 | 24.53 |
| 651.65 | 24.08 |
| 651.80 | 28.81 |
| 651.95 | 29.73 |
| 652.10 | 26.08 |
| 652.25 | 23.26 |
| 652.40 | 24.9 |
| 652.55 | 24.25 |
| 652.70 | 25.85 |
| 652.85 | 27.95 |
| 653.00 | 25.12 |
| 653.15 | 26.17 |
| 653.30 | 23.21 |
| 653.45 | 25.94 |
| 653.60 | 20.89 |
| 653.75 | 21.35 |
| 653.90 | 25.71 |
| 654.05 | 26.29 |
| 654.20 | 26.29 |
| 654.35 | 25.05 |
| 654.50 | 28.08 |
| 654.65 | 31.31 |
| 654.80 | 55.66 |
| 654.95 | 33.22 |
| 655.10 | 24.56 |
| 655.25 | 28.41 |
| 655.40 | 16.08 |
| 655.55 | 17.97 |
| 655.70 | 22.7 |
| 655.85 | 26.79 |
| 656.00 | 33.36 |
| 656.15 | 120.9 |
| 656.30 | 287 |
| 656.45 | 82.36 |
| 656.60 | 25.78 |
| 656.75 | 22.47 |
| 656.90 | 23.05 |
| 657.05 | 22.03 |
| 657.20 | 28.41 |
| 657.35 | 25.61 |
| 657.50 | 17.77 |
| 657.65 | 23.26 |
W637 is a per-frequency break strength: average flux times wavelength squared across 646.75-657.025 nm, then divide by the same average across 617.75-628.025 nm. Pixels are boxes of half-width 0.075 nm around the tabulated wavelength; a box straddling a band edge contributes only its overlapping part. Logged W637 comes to 1.37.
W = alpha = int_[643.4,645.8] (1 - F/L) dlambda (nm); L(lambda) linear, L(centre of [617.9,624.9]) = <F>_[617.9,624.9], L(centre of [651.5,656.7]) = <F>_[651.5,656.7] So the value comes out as 0.64 nm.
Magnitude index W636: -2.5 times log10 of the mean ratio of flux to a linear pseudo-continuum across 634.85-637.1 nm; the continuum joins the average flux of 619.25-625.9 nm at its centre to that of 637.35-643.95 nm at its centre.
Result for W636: 0.05 mag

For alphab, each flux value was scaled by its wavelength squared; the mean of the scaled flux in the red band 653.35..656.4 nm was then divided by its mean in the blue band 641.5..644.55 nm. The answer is 1.83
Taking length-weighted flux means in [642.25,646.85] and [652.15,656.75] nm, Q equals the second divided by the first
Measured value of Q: 1.6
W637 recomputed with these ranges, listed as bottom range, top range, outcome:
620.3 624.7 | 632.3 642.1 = 1.01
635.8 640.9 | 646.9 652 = 1.08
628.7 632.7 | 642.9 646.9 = 1.00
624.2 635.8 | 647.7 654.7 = 1.07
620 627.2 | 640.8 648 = 1.06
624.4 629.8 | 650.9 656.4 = 1.54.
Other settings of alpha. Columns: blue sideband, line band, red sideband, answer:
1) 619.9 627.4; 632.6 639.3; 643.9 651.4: 0.23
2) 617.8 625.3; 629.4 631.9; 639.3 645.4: -0.17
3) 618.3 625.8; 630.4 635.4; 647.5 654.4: 0.01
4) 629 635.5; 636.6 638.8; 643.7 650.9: 0.08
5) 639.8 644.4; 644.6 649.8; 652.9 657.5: 0.86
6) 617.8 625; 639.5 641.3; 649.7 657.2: 0.34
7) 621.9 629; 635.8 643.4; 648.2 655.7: 0.24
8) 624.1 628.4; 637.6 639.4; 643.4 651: 0.05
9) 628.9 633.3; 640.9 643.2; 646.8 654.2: 0.09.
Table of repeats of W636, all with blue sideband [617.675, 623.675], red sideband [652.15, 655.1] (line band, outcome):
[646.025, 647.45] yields 0.09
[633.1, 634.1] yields 0.12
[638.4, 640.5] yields 0.05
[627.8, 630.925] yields -0.03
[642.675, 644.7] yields 0.04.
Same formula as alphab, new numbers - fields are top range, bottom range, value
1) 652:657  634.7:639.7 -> 1.65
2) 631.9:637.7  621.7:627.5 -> 1.01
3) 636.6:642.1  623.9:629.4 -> 1.03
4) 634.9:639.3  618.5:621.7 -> 1.01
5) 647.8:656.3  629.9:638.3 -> 1.26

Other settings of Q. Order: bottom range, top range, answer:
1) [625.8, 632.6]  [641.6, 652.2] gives 0.98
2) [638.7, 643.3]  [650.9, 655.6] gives 1.04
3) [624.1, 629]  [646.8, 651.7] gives 1.01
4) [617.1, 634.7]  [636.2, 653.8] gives 0.98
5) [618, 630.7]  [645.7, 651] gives 0.99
